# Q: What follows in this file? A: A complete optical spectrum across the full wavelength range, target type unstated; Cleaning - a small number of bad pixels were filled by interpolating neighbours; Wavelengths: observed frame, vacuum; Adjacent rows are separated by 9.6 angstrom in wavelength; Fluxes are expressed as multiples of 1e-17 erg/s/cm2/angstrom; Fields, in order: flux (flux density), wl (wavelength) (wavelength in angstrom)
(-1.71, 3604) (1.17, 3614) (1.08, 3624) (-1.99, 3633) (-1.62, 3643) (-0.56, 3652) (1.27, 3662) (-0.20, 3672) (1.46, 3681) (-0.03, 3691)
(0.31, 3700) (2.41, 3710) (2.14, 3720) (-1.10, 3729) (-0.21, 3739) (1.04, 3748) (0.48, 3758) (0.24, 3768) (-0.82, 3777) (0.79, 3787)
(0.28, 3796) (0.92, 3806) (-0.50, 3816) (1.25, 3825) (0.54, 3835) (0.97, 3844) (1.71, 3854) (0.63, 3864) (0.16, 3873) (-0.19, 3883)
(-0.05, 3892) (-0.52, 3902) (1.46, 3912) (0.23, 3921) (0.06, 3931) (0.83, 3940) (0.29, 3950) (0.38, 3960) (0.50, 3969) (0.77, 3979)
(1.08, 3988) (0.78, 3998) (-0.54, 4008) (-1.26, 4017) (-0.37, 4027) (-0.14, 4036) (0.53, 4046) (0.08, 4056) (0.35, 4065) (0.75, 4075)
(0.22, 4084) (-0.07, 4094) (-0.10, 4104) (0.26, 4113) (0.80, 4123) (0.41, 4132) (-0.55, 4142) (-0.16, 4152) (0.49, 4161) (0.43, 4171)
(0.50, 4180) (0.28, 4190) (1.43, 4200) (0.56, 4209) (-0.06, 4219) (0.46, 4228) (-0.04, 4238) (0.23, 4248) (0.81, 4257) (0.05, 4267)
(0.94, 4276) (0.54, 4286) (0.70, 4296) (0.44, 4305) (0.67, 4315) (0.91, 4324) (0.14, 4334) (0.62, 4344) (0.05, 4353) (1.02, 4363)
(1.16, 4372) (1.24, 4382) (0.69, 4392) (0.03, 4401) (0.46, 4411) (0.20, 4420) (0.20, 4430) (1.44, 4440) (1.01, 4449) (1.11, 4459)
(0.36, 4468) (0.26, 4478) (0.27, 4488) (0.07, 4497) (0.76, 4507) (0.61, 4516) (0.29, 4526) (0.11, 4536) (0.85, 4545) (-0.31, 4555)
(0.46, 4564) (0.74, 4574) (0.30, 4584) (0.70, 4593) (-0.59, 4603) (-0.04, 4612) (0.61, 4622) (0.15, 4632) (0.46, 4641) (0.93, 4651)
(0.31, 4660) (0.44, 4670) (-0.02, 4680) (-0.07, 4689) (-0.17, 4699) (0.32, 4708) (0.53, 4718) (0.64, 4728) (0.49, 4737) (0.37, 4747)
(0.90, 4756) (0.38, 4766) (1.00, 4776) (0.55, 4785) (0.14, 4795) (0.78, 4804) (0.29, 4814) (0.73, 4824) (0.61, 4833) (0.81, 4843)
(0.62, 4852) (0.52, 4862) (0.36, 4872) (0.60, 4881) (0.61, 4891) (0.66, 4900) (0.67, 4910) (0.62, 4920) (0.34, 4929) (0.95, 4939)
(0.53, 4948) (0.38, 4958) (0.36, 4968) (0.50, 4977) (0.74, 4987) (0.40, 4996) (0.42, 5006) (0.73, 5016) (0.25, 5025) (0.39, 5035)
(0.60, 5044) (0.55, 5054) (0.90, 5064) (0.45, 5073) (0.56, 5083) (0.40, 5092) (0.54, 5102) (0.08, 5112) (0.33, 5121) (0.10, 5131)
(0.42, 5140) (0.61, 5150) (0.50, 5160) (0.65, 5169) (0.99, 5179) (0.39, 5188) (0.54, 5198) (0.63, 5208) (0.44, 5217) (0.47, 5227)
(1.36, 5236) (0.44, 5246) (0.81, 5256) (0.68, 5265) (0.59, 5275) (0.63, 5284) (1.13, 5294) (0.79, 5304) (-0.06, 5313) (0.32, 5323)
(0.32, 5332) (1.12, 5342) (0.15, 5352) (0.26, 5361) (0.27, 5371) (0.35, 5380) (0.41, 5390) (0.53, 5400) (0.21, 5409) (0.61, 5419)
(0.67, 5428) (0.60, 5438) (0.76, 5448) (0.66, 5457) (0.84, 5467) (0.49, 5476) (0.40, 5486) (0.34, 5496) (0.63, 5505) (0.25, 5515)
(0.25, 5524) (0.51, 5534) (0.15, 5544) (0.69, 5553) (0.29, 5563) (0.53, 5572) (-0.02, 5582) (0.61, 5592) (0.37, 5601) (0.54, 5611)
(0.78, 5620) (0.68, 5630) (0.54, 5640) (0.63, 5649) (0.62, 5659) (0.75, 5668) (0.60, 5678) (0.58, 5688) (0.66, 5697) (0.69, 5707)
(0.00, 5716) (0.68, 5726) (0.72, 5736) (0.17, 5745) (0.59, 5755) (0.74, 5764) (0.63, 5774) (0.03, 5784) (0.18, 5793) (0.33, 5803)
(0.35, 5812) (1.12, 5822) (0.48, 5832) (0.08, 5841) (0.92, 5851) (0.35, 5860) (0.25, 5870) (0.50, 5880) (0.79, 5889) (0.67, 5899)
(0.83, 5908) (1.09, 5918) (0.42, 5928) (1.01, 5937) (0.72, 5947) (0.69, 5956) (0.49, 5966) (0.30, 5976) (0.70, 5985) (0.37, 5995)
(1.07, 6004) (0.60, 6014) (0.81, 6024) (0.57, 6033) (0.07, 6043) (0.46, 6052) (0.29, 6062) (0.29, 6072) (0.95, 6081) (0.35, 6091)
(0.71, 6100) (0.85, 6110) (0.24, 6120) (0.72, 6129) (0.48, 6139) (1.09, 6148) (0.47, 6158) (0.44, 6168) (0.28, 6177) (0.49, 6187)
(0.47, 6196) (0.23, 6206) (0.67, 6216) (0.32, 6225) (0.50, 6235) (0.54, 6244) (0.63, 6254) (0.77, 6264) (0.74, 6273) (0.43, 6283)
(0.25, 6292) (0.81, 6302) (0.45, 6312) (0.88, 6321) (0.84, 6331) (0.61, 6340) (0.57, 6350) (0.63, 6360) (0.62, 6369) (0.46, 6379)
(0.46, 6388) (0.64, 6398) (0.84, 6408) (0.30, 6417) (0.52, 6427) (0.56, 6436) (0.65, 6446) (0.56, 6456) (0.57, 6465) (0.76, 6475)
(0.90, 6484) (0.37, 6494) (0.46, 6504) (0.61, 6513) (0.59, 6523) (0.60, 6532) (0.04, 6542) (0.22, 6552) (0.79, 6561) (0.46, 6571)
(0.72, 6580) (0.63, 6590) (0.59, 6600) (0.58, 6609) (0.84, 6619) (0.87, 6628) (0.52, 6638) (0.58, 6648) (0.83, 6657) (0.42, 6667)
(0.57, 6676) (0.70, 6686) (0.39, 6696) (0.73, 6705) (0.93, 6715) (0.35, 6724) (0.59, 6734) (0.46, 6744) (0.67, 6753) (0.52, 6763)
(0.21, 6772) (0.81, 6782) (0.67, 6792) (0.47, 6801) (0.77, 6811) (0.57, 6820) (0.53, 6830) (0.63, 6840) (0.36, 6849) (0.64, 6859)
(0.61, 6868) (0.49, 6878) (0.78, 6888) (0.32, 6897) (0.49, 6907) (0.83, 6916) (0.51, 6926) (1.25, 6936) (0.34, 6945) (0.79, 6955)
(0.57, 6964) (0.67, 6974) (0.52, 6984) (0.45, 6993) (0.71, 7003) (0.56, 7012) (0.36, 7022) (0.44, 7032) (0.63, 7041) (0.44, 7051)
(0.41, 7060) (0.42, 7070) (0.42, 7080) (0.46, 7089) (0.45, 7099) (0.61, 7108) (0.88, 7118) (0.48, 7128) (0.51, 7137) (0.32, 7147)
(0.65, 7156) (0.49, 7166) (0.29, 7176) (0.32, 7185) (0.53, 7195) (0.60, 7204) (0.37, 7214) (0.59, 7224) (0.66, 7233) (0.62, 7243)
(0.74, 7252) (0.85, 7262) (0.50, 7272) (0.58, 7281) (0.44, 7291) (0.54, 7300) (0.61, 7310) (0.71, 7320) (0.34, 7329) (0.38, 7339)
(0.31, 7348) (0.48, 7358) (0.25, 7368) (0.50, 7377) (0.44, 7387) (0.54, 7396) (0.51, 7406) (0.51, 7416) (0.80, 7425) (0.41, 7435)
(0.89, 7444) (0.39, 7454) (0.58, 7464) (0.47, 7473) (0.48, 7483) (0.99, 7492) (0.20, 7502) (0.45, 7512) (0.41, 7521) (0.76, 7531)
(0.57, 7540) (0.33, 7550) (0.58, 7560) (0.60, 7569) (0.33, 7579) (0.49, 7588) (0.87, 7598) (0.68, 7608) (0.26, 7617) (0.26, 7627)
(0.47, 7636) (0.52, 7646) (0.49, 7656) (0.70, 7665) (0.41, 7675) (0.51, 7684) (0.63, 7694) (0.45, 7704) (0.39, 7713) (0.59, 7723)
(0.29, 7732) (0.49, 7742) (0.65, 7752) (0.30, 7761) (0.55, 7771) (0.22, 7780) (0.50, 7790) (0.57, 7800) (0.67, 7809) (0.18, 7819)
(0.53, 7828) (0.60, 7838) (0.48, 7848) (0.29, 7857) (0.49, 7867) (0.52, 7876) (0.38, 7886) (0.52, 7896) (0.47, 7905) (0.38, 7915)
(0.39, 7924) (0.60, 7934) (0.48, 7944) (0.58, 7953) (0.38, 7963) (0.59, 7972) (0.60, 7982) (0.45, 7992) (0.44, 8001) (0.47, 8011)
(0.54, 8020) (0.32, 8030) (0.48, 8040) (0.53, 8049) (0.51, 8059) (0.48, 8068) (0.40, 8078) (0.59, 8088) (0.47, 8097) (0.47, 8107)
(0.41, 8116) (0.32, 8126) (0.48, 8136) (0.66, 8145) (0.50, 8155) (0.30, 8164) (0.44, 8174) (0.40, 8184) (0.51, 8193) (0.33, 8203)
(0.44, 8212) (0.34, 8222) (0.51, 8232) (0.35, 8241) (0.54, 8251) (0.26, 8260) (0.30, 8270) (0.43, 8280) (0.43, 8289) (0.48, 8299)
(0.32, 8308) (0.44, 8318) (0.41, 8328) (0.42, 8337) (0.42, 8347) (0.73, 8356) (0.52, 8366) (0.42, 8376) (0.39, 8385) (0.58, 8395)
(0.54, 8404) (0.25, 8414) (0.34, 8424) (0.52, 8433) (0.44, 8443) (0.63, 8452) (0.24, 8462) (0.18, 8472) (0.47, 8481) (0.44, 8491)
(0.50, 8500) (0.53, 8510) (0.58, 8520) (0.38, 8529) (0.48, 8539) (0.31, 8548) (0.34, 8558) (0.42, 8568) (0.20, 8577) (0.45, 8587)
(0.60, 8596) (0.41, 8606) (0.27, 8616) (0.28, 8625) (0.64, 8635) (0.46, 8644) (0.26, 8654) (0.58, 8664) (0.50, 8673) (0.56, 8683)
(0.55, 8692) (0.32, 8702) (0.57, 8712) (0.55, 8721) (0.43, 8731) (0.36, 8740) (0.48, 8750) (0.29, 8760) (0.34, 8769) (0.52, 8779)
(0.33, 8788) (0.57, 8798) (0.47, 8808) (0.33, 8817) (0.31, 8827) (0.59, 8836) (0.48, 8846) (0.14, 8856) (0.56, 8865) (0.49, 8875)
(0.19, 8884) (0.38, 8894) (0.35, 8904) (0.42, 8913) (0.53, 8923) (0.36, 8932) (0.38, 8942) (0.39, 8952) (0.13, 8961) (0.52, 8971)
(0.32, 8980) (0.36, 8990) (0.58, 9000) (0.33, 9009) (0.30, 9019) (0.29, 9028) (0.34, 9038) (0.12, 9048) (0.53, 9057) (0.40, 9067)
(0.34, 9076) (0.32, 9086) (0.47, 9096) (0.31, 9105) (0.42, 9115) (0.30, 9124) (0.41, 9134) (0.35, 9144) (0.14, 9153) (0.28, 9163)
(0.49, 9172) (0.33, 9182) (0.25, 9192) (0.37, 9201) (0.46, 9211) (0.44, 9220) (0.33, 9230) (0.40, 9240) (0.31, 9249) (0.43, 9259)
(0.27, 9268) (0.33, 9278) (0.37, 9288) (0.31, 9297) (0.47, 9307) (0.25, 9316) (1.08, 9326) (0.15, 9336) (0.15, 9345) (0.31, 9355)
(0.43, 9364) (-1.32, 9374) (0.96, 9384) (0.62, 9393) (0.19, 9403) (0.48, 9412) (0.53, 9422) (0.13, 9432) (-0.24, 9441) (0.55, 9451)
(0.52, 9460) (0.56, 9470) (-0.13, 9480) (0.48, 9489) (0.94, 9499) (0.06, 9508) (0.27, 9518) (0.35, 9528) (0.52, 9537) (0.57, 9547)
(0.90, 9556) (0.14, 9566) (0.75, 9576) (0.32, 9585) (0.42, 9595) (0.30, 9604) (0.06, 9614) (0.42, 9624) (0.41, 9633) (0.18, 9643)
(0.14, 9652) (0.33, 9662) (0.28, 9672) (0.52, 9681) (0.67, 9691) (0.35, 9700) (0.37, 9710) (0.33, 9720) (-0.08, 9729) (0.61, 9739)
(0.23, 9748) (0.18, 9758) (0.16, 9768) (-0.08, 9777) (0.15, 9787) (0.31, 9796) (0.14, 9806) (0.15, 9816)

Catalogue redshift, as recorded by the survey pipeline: 0.06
